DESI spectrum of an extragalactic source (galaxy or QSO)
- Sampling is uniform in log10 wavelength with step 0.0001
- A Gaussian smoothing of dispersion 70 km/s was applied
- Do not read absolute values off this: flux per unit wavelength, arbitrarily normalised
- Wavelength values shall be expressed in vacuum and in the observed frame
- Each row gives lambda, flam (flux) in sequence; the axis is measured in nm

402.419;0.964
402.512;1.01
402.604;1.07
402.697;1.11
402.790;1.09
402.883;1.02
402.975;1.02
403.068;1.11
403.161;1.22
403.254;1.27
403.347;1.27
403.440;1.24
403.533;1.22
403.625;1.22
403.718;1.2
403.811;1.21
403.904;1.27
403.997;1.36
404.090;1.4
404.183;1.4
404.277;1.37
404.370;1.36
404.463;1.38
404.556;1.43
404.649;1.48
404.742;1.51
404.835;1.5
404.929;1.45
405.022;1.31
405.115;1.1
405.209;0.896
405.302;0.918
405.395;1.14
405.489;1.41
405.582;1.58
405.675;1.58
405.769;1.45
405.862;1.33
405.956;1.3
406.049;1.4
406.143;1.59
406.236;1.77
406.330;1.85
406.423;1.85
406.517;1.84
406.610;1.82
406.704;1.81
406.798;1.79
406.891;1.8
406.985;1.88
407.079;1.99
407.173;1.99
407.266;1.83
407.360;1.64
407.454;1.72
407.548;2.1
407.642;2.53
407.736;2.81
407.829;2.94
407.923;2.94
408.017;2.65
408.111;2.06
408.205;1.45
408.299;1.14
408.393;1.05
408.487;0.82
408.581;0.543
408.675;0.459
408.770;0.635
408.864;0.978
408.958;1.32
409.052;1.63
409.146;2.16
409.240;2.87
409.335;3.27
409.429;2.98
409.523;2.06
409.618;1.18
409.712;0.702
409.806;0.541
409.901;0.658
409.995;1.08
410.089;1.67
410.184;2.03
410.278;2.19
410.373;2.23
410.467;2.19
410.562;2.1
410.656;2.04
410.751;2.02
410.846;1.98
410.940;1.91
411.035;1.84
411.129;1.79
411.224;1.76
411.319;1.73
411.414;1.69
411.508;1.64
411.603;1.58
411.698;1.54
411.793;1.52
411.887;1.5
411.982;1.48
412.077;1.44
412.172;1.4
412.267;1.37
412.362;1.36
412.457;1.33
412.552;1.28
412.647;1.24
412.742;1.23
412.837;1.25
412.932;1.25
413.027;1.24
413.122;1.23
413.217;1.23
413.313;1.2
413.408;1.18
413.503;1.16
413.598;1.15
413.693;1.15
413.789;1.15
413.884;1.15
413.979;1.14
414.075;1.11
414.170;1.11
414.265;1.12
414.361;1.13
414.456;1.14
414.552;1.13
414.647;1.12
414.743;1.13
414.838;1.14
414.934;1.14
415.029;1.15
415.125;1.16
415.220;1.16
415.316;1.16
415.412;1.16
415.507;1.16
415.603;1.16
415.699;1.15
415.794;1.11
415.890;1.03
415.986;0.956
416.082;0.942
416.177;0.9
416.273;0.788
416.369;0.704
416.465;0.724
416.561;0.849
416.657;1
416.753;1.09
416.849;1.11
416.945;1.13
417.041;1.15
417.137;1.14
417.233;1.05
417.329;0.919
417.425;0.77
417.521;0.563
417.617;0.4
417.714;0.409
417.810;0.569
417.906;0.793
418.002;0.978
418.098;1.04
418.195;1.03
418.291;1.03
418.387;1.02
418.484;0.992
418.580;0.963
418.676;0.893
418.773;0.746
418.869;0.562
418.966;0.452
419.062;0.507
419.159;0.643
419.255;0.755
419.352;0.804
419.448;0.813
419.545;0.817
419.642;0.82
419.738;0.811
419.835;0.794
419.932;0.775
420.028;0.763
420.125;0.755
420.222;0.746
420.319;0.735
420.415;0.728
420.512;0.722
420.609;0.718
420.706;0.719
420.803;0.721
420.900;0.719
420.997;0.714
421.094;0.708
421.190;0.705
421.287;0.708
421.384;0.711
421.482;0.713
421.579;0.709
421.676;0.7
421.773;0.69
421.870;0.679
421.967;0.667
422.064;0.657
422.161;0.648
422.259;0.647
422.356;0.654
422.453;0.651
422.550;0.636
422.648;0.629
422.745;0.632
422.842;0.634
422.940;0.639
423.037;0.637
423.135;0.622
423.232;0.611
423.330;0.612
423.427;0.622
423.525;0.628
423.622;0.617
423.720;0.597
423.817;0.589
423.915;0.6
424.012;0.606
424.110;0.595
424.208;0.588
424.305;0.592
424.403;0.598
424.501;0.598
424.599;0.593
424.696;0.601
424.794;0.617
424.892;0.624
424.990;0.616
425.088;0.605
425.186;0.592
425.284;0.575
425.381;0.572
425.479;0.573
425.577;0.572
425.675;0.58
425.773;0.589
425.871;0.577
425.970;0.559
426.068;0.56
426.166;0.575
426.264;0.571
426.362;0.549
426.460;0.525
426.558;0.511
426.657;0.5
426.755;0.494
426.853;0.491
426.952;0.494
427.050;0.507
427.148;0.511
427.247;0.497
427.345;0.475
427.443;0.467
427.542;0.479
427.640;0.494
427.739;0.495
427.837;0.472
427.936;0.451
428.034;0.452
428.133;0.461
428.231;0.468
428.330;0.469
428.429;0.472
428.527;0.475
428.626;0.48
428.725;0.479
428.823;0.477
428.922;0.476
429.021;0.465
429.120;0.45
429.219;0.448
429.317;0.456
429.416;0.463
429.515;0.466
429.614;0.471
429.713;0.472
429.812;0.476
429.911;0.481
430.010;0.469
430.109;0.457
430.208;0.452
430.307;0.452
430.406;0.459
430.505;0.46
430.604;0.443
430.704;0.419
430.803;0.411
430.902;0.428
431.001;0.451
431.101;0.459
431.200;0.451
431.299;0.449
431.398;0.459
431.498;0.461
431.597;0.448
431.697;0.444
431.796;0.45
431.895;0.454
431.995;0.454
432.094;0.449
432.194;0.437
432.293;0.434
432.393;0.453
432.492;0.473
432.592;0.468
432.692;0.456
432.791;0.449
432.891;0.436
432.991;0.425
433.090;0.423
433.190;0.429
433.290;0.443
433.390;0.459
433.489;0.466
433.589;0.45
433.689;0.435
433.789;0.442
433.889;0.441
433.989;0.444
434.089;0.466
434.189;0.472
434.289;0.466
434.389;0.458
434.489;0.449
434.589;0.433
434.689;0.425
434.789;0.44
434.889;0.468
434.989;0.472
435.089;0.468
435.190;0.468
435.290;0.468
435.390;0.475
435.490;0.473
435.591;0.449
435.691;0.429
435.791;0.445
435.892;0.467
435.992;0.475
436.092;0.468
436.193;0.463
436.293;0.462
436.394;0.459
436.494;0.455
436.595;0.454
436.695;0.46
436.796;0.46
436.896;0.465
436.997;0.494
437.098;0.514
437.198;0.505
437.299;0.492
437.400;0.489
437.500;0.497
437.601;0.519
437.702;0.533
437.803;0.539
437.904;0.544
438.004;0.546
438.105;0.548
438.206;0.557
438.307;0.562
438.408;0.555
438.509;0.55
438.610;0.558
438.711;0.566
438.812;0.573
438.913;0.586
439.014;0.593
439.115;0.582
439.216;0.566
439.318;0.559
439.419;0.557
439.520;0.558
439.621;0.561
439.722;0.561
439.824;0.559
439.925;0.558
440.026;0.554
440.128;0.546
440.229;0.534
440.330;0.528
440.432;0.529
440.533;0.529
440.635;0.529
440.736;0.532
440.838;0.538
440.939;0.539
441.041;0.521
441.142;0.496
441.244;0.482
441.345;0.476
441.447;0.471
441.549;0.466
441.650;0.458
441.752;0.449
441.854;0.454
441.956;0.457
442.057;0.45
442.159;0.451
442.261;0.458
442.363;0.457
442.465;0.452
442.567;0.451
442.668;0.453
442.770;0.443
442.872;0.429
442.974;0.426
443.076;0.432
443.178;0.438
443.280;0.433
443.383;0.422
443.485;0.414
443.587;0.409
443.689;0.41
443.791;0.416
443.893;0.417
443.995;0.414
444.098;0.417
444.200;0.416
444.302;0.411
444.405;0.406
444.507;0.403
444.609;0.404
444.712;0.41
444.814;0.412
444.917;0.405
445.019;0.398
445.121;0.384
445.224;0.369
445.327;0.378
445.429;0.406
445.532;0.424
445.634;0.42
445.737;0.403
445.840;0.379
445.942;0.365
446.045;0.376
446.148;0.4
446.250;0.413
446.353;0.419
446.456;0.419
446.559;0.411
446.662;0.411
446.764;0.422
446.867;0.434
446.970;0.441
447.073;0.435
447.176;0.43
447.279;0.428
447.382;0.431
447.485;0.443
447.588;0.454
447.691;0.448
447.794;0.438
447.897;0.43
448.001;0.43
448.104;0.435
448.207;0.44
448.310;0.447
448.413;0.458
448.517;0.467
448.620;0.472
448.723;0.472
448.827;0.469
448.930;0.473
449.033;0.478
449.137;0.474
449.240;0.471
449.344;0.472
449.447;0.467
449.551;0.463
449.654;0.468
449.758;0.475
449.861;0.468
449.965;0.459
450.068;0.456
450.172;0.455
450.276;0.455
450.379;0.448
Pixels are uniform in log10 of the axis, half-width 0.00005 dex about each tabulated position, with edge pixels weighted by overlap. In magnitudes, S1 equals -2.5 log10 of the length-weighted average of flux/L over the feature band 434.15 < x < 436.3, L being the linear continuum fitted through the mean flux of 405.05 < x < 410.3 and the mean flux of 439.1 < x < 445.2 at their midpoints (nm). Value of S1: 0.469 mag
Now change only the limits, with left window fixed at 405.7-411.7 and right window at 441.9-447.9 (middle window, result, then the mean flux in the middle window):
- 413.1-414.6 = 0.33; 1.15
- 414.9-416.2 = 0.34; 1.1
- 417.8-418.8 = 0.44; 0.931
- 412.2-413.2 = 0.25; 1.28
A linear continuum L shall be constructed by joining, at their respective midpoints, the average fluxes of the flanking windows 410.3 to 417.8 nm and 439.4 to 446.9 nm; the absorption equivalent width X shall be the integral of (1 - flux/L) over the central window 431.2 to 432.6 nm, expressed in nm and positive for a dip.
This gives 0.57 nm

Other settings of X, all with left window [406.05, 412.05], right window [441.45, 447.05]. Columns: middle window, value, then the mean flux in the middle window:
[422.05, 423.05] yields 0.49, 0.642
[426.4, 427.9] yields 0.81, 0.494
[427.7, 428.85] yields 0.62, 0.471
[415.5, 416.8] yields 0.46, 0.962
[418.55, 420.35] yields 0.82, 0.743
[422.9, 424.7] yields 0.89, 0.608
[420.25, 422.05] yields 0.82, 0.709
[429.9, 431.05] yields 0.61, 0.448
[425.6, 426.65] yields 0.52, 0.557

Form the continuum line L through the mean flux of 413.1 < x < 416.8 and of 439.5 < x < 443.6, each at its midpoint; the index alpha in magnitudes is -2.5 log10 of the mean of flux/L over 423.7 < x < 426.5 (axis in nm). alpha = 0.41 mag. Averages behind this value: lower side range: 1.08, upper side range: 0.485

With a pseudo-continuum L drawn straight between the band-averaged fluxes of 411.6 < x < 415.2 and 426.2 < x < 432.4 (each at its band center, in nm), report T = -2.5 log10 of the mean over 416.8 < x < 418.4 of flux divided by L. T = 0.17 mag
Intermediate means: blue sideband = 1.24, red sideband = 0.469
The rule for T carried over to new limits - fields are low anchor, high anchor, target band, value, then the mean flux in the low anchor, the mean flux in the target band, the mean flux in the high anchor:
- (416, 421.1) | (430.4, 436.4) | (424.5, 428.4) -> 0.17 mag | 0.813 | 0.534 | 0.451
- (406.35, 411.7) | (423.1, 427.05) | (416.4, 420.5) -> 0.29 mag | 1.78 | 0.823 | 0.579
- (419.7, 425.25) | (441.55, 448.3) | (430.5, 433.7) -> 0.25 mag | 0.662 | 0.446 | 0.423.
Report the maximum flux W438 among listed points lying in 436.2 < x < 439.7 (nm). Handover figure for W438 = 0.593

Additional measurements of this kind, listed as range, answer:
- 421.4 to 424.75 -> 0.713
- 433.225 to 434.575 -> 0.472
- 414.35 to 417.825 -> 1.16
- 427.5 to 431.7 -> 0.495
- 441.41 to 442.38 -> 0.471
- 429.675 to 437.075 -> 0.494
